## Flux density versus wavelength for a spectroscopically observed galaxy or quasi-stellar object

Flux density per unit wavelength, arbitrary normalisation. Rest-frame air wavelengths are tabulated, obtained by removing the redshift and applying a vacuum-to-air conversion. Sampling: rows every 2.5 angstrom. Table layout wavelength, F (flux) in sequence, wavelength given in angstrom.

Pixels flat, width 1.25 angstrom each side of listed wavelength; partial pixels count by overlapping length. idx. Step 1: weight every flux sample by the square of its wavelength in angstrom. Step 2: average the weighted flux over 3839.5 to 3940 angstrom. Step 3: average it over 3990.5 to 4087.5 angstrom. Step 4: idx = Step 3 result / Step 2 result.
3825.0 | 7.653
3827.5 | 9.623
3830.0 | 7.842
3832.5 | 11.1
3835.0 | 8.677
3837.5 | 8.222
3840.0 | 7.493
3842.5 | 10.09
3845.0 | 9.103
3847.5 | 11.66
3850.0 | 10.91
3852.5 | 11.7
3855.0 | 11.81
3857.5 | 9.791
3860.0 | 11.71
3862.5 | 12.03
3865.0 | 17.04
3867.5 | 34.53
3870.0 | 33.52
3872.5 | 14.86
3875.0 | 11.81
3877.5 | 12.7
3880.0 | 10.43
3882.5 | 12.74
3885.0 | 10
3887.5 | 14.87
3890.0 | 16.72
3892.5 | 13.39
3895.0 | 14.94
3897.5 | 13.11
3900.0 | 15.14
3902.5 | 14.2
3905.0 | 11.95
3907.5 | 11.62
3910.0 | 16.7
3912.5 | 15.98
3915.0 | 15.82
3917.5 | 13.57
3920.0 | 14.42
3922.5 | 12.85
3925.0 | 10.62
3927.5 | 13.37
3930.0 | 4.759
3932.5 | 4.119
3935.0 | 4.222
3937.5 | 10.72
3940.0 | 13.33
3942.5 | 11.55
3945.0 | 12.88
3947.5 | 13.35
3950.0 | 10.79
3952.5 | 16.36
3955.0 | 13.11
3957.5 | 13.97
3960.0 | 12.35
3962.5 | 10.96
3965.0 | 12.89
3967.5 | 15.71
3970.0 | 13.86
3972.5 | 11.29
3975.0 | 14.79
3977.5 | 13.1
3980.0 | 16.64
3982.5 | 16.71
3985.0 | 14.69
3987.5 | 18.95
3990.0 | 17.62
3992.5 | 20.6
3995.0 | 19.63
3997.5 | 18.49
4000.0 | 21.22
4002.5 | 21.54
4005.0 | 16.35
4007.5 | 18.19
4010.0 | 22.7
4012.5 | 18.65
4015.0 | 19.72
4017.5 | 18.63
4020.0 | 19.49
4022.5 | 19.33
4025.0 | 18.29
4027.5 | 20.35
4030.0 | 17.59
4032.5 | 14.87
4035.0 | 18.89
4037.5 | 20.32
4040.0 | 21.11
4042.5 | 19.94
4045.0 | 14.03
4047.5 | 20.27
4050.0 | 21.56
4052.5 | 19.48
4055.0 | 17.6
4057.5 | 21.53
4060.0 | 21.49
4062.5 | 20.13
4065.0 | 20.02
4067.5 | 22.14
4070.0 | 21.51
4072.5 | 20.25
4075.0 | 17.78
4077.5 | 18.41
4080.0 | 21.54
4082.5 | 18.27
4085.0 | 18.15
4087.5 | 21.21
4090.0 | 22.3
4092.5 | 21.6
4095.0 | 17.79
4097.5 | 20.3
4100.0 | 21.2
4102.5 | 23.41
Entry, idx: 1.59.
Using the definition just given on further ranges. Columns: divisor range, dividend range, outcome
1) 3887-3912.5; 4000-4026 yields 1.43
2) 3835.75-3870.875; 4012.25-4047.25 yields 1.46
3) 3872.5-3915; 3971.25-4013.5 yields 1.37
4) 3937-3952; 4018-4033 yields 1.56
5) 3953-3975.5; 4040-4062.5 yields 1.54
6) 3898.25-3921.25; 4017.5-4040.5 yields 1.39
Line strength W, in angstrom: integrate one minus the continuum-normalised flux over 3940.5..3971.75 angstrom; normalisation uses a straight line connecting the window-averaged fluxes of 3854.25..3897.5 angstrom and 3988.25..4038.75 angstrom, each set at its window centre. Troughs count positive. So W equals 7.94 angstrom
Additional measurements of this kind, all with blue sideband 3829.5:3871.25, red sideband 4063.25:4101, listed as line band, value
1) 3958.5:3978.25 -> 4.4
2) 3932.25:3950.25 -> 6.4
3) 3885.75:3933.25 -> 6.2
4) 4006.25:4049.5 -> -1.0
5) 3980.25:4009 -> -1.4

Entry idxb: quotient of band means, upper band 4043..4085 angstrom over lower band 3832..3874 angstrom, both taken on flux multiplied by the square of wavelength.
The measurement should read 1.58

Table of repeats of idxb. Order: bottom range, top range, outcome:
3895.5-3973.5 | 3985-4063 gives 1.61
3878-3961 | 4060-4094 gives 1.75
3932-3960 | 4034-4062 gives 1.79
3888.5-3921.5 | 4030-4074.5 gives 1.47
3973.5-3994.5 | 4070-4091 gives 1.25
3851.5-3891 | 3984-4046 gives 1.32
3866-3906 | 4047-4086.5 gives 1.37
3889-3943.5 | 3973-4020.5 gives 1.53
